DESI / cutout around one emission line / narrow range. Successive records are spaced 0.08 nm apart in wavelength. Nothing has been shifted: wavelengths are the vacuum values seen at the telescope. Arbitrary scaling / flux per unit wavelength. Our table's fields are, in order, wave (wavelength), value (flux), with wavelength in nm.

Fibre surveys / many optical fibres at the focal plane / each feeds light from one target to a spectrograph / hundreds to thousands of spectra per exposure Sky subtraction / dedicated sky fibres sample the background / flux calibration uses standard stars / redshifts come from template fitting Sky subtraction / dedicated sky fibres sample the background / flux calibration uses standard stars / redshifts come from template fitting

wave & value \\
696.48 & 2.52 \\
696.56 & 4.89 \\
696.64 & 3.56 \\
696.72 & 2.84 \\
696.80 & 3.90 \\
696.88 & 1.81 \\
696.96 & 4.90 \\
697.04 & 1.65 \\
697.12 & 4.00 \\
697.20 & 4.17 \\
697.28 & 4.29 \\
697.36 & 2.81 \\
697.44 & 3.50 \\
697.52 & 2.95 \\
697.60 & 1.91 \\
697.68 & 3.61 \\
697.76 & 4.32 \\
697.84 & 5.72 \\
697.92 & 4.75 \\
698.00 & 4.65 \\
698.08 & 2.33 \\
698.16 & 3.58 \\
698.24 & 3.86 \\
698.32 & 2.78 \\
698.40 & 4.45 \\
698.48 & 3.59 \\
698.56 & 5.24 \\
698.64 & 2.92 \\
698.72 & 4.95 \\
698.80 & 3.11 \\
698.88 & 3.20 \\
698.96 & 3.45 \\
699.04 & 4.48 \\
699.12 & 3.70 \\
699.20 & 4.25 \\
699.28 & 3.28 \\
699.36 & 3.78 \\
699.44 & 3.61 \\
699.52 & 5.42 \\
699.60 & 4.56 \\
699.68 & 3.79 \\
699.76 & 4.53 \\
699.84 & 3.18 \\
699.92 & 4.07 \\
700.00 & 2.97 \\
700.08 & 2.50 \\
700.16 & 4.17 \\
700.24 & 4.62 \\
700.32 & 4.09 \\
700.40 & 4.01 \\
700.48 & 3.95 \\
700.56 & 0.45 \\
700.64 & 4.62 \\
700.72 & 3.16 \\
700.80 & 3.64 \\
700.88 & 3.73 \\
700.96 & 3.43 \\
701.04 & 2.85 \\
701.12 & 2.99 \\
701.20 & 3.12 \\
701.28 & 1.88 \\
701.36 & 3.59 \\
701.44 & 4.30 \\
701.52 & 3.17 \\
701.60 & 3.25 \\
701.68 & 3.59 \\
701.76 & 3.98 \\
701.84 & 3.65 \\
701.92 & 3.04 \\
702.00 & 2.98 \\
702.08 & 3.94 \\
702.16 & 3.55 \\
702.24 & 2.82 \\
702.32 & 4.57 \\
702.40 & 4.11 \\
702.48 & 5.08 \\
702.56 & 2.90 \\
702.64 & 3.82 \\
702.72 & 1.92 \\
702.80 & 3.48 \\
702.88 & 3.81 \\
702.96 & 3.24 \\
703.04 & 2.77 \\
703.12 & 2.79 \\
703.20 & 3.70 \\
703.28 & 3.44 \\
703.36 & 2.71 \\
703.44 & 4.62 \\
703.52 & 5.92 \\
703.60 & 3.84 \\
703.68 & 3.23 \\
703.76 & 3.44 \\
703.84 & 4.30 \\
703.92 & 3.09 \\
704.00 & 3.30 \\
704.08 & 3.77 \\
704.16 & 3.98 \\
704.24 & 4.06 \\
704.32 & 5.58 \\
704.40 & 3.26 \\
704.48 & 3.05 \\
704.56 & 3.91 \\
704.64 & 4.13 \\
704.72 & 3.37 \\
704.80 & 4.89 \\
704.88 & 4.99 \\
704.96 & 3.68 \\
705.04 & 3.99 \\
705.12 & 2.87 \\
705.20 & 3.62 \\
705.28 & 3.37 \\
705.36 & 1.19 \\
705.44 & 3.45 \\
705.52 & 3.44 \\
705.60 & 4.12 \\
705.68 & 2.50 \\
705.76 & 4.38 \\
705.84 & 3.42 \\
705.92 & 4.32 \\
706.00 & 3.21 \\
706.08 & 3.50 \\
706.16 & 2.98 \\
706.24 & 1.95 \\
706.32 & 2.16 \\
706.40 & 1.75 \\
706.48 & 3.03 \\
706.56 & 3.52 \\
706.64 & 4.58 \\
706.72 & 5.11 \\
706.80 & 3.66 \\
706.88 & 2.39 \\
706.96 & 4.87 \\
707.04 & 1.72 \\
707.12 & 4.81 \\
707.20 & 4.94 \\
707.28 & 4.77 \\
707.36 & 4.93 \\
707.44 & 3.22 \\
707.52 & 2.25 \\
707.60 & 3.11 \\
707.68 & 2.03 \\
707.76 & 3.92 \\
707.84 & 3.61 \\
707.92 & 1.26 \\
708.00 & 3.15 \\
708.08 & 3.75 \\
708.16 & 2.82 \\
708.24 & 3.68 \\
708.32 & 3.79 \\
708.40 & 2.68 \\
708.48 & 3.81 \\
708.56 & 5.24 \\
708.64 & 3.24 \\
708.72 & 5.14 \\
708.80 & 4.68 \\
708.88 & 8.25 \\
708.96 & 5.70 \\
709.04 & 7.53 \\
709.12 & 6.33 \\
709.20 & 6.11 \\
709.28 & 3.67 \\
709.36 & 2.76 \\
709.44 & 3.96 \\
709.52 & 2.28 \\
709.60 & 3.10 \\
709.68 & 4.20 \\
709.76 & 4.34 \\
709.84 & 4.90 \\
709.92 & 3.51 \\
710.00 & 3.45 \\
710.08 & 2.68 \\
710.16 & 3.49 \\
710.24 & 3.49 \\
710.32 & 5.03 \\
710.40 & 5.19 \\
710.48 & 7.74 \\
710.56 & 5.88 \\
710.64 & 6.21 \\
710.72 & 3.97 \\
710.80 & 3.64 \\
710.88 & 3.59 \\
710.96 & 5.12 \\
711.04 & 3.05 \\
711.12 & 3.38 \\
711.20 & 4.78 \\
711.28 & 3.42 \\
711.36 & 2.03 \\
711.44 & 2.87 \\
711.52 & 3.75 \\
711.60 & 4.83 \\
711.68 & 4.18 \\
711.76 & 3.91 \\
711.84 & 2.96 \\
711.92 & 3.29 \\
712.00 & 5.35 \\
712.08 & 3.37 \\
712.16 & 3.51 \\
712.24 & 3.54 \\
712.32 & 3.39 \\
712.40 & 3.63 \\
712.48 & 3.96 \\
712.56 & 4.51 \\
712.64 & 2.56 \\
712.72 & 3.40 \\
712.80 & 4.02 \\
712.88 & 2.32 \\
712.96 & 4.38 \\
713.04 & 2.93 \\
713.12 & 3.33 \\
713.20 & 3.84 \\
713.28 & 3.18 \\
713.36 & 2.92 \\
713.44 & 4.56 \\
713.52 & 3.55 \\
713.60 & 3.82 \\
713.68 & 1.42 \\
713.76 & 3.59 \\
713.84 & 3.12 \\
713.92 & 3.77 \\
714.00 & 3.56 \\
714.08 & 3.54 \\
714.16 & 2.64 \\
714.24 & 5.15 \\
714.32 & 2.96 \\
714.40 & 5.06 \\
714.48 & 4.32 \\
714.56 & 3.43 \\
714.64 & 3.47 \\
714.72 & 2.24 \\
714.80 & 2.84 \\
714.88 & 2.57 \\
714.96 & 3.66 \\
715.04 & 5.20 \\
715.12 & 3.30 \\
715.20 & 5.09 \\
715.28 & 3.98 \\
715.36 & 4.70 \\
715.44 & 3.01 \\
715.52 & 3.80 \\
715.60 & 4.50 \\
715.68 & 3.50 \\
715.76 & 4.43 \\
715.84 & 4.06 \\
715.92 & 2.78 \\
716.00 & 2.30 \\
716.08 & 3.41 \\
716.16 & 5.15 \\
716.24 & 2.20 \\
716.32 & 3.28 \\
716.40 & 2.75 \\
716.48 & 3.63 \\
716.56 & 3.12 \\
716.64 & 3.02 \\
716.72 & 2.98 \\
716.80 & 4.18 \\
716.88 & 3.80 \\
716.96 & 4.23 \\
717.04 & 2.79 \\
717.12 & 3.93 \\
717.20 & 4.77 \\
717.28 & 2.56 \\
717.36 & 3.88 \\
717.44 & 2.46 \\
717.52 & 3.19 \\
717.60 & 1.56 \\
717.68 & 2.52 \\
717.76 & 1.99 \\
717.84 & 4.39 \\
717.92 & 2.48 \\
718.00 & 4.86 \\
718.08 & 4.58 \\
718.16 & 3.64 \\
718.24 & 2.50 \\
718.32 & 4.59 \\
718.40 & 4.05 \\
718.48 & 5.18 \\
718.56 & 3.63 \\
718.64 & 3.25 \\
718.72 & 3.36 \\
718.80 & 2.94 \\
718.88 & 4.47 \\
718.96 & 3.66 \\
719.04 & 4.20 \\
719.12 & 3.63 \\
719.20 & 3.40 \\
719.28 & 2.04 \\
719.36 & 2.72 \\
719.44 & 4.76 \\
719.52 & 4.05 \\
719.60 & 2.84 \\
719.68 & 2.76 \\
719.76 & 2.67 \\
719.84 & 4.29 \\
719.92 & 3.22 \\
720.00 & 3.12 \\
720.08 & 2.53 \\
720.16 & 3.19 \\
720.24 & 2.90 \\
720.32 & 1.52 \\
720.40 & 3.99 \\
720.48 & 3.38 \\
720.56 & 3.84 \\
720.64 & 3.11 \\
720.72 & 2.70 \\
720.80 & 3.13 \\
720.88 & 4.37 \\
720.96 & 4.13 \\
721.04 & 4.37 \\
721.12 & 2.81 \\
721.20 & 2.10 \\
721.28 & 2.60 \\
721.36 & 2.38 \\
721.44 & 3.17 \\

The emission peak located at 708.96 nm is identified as [S II]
